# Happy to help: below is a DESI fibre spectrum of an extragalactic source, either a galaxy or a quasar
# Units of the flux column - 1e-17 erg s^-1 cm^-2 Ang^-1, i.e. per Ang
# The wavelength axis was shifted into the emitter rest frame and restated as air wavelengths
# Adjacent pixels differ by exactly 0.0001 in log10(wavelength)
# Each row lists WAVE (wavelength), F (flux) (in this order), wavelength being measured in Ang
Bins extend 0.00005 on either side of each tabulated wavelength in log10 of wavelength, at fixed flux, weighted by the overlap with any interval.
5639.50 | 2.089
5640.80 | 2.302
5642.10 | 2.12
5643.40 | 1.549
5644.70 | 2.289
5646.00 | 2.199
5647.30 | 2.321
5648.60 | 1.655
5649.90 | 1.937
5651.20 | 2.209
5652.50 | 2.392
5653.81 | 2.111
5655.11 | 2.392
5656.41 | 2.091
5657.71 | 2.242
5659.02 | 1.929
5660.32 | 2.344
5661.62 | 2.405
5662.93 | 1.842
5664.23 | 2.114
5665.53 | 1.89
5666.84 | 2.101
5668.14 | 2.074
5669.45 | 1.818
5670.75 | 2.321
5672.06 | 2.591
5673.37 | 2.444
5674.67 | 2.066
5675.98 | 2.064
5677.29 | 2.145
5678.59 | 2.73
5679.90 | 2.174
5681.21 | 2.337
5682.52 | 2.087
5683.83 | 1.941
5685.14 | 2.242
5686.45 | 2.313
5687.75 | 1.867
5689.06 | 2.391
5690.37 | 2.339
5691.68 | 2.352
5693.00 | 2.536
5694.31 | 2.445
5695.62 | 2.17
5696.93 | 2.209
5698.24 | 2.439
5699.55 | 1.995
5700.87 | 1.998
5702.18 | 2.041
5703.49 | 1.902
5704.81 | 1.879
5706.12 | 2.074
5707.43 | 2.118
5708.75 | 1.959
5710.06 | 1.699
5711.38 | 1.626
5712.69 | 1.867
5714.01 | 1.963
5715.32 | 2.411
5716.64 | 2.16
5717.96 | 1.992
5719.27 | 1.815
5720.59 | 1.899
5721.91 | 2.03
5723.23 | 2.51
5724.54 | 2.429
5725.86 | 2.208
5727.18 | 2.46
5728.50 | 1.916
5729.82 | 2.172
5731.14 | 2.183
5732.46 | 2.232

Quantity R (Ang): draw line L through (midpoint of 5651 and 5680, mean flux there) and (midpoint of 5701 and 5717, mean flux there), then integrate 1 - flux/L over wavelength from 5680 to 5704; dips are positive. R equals -1.7 Ang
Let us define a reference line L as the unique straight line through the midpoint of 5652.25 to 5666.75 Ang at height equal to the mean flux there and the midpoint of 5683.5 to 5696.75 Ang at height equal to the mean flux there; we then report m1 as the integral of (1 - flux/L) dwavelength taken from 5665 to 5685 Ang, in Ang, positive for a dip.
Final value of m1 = 0.18 Ang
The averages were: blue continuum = 2.15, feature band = 2.19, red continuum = 2.27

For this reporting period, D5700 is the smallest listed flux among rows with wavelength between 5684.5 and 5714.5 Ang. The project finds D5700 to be 1.626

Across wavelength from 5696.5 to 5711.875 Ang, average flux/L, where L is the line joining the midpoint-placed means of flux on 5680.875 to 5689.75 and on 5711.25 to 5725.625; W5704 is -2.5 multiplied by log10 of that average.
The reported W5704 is 0.07 mag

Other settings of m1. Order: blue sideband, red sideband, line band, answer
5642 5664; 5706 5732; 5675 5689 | -0.6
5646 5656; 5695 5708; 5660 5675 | -0.3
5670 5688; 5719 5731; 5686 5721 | 1.8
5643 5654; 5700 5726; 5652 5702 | -3.6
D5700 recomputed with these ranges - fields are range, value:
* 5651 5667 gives 1.842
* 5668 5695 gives 1.818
